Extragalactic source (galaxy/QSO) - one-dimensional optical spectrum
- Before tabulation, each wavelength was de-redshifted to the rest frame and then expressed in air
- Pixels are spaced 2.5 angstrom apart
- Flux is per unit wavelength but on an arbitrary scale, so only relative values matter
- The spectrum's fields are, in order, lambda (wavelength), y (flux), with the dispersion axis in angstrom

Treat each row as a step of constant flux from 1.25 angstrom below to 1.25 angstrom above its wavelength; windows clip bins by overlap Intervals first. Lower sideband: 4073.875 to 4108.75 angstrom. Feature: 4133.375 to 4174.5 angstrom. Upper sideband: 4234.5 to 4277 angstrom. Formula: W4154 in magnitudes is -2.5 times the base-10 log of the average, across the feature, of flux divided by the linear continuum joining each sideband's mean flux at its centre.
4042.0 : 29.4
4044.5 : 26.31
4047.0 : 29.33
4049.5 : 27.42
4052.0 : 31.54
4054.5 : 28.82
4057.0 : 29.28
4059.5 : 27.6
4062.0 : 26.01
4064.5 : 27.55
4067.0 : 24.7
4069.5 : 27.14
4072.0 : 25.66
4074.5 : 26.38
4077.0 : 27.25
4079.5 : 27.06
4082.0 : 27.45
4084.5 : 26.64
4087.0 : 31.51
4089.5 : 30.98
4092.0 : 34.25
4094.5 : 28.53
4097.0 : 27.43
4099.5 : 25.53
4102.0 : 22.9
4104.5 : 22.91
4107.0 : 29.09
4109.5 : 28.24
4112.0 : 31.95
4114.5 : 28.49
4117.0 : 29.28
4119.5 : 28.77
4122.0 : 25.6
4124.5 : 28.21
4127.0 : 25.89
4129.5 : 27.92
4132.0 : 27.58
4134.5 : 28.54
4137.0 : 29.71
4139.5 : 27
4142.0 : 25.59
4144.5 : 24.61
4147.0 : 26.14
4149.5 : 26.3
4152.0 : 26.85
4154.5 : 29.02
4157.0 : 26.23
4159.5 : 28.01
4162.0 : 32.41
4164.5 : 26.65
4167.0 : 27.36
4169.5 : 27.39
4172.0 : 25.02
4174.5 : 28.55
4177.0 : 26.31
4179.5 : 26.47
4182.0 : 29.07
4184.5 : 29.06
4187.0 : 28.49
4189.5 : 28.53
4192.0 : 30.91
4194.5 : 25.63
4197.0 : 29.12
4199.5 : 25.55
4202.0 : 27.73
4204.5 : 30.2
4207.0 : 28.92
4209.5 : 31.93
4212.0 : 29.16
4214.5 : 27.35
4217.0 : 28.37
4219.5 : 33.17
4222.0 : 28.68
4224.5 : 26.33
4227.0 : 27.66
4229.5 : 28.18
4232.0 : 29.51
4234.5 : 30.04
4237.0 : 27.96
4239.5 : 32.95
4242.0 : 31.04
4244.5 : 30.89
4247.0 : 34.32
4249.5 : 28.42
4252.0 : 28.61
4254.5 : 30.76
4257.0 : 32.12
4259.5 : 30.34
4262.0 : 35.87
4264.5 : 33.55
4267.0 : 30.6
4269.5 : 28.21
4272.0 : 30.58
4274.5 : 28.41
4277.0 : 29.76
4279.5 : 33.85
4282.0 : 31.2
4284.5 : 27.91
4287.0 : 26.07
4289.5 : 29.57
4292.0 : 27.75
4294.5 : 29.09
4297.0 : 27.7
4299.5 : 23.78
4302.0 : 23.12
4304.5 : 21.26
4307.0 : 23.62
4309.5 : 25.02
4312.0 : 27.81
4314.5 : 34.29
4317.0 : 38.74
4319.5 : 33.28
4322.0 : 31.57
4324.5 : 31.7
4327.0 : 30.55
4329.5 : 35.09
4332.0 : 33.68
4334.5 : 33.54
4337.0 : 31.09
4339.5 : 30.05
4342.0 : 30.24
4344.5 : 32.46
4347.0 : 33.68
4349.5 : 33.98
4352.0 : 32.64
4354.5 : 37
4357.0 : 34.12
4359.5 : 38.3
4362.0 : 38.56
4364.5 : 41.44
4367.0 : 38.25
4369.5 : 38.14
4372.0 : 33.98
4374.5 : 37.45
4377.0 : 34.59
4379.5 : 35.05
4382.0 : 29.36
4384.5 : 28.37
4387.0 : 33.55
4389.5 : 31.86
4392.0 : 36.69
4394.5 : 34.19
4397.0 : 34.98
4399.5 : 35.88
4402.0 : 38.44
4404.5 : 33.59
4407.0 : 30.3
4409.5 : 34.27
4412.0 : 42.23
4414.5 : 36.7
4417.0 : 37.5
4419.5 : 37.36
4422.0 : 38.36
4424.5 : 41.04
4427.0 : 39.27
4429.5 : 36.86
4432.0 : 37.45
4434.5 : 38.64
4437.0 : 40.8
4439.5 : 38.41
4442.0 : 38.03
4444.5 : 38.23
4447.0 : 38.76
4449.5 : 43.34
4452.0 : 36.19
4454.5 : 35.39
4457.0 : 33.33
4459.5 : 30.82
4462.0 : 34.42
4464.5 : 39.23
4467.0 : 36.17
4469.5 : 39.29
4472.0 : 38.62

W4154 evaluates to 0.06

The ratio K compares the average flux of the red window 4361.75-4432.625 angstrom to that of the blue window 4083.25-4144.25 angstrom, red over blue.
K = 1.29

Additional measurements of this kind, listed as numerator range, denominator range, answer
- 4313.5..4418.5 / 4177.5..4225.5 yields 1.21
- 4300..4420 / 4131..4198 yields 1.21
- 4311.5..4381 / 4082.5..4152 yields 1.24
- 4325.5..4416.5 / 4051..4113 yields 1.24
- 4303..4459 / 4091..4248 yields 1.23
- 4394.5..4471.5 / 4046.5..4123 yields 1.33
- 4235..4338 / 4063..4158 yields 1.10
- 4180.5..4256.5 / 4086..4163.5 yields 1.05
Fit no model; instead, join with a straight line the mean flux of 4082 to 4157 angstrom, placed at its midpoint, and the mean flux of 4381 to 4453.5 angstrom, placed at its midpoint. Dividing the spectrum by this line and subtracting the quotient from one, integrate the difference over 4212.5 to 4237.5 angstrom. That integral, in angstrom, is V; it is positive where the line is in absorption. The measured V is 1.7 angstrom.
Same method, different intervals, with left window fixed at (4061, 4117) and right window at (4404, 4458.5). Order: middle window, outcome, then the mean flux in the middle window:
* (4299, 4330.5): 4.54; 29.3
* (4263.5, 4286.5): 1.93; 30.3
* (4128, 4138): 0.21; 28.3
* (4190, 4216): 1.95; 28.6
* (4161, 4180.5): 1.66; 27.5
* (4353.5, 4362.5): -0.36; 36.9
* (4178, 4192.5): 0.88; 28.6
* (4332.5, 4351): 1.46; 32.2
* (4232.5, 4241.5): 0.46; 30.3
